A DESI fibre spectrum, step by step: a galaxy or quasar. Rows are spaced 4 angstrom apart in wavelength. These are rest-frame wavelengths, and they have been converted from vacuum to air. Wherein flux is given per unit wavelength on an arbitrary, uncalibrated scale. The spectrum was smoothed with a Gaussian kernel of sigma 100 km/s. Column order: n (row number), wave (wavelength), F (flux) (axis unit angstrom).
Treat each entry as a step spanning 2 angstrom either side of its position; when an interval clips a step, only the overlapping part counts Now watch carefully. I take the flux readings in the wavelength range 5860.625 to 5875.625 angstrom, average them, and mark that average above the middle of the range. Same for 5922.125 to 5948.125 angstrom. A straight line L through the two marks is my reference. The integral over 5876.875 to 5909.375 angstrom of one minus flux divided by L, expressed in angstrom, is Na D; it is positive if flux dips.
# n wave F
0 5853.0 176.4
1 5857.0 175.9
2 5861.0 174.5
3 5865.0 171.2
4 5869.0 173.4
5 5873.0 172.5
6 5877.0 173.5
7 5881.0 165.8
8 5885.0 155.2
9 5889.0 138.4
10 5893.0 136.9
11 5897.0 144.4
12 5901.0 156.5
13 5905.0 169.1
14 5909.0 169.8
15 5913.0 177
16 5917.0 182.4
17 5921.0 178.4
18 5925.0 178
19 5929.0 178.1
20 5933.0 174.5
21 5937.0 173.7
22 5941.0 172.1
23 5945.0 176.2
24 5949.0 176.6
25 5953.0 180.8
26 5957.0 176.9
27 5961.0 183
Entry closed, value 3.5 angstrom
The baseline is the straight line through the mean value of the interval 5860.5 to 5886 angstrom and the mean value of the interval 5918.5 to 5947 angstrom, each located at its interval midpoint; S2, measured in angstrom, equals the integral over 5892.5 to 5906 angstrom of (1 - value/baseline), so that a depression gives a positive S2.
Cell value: 1.6 angstrom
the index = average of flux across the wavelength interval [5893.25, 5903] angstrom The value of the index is 148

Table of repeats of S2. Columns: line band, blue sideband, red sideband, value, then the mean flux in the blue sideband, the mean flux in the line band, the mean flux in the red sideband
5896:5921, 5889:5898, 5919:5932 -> -1.7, 140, 168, 178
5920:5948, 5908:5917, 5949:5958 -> 0.2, 176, 176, 179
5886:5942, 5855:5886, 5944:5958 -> 2.7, 171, 166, 178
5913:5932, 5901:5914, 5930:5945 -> -0.8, 169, 179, 174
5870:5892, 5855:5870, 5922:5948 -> 1.7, 174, 161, 176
